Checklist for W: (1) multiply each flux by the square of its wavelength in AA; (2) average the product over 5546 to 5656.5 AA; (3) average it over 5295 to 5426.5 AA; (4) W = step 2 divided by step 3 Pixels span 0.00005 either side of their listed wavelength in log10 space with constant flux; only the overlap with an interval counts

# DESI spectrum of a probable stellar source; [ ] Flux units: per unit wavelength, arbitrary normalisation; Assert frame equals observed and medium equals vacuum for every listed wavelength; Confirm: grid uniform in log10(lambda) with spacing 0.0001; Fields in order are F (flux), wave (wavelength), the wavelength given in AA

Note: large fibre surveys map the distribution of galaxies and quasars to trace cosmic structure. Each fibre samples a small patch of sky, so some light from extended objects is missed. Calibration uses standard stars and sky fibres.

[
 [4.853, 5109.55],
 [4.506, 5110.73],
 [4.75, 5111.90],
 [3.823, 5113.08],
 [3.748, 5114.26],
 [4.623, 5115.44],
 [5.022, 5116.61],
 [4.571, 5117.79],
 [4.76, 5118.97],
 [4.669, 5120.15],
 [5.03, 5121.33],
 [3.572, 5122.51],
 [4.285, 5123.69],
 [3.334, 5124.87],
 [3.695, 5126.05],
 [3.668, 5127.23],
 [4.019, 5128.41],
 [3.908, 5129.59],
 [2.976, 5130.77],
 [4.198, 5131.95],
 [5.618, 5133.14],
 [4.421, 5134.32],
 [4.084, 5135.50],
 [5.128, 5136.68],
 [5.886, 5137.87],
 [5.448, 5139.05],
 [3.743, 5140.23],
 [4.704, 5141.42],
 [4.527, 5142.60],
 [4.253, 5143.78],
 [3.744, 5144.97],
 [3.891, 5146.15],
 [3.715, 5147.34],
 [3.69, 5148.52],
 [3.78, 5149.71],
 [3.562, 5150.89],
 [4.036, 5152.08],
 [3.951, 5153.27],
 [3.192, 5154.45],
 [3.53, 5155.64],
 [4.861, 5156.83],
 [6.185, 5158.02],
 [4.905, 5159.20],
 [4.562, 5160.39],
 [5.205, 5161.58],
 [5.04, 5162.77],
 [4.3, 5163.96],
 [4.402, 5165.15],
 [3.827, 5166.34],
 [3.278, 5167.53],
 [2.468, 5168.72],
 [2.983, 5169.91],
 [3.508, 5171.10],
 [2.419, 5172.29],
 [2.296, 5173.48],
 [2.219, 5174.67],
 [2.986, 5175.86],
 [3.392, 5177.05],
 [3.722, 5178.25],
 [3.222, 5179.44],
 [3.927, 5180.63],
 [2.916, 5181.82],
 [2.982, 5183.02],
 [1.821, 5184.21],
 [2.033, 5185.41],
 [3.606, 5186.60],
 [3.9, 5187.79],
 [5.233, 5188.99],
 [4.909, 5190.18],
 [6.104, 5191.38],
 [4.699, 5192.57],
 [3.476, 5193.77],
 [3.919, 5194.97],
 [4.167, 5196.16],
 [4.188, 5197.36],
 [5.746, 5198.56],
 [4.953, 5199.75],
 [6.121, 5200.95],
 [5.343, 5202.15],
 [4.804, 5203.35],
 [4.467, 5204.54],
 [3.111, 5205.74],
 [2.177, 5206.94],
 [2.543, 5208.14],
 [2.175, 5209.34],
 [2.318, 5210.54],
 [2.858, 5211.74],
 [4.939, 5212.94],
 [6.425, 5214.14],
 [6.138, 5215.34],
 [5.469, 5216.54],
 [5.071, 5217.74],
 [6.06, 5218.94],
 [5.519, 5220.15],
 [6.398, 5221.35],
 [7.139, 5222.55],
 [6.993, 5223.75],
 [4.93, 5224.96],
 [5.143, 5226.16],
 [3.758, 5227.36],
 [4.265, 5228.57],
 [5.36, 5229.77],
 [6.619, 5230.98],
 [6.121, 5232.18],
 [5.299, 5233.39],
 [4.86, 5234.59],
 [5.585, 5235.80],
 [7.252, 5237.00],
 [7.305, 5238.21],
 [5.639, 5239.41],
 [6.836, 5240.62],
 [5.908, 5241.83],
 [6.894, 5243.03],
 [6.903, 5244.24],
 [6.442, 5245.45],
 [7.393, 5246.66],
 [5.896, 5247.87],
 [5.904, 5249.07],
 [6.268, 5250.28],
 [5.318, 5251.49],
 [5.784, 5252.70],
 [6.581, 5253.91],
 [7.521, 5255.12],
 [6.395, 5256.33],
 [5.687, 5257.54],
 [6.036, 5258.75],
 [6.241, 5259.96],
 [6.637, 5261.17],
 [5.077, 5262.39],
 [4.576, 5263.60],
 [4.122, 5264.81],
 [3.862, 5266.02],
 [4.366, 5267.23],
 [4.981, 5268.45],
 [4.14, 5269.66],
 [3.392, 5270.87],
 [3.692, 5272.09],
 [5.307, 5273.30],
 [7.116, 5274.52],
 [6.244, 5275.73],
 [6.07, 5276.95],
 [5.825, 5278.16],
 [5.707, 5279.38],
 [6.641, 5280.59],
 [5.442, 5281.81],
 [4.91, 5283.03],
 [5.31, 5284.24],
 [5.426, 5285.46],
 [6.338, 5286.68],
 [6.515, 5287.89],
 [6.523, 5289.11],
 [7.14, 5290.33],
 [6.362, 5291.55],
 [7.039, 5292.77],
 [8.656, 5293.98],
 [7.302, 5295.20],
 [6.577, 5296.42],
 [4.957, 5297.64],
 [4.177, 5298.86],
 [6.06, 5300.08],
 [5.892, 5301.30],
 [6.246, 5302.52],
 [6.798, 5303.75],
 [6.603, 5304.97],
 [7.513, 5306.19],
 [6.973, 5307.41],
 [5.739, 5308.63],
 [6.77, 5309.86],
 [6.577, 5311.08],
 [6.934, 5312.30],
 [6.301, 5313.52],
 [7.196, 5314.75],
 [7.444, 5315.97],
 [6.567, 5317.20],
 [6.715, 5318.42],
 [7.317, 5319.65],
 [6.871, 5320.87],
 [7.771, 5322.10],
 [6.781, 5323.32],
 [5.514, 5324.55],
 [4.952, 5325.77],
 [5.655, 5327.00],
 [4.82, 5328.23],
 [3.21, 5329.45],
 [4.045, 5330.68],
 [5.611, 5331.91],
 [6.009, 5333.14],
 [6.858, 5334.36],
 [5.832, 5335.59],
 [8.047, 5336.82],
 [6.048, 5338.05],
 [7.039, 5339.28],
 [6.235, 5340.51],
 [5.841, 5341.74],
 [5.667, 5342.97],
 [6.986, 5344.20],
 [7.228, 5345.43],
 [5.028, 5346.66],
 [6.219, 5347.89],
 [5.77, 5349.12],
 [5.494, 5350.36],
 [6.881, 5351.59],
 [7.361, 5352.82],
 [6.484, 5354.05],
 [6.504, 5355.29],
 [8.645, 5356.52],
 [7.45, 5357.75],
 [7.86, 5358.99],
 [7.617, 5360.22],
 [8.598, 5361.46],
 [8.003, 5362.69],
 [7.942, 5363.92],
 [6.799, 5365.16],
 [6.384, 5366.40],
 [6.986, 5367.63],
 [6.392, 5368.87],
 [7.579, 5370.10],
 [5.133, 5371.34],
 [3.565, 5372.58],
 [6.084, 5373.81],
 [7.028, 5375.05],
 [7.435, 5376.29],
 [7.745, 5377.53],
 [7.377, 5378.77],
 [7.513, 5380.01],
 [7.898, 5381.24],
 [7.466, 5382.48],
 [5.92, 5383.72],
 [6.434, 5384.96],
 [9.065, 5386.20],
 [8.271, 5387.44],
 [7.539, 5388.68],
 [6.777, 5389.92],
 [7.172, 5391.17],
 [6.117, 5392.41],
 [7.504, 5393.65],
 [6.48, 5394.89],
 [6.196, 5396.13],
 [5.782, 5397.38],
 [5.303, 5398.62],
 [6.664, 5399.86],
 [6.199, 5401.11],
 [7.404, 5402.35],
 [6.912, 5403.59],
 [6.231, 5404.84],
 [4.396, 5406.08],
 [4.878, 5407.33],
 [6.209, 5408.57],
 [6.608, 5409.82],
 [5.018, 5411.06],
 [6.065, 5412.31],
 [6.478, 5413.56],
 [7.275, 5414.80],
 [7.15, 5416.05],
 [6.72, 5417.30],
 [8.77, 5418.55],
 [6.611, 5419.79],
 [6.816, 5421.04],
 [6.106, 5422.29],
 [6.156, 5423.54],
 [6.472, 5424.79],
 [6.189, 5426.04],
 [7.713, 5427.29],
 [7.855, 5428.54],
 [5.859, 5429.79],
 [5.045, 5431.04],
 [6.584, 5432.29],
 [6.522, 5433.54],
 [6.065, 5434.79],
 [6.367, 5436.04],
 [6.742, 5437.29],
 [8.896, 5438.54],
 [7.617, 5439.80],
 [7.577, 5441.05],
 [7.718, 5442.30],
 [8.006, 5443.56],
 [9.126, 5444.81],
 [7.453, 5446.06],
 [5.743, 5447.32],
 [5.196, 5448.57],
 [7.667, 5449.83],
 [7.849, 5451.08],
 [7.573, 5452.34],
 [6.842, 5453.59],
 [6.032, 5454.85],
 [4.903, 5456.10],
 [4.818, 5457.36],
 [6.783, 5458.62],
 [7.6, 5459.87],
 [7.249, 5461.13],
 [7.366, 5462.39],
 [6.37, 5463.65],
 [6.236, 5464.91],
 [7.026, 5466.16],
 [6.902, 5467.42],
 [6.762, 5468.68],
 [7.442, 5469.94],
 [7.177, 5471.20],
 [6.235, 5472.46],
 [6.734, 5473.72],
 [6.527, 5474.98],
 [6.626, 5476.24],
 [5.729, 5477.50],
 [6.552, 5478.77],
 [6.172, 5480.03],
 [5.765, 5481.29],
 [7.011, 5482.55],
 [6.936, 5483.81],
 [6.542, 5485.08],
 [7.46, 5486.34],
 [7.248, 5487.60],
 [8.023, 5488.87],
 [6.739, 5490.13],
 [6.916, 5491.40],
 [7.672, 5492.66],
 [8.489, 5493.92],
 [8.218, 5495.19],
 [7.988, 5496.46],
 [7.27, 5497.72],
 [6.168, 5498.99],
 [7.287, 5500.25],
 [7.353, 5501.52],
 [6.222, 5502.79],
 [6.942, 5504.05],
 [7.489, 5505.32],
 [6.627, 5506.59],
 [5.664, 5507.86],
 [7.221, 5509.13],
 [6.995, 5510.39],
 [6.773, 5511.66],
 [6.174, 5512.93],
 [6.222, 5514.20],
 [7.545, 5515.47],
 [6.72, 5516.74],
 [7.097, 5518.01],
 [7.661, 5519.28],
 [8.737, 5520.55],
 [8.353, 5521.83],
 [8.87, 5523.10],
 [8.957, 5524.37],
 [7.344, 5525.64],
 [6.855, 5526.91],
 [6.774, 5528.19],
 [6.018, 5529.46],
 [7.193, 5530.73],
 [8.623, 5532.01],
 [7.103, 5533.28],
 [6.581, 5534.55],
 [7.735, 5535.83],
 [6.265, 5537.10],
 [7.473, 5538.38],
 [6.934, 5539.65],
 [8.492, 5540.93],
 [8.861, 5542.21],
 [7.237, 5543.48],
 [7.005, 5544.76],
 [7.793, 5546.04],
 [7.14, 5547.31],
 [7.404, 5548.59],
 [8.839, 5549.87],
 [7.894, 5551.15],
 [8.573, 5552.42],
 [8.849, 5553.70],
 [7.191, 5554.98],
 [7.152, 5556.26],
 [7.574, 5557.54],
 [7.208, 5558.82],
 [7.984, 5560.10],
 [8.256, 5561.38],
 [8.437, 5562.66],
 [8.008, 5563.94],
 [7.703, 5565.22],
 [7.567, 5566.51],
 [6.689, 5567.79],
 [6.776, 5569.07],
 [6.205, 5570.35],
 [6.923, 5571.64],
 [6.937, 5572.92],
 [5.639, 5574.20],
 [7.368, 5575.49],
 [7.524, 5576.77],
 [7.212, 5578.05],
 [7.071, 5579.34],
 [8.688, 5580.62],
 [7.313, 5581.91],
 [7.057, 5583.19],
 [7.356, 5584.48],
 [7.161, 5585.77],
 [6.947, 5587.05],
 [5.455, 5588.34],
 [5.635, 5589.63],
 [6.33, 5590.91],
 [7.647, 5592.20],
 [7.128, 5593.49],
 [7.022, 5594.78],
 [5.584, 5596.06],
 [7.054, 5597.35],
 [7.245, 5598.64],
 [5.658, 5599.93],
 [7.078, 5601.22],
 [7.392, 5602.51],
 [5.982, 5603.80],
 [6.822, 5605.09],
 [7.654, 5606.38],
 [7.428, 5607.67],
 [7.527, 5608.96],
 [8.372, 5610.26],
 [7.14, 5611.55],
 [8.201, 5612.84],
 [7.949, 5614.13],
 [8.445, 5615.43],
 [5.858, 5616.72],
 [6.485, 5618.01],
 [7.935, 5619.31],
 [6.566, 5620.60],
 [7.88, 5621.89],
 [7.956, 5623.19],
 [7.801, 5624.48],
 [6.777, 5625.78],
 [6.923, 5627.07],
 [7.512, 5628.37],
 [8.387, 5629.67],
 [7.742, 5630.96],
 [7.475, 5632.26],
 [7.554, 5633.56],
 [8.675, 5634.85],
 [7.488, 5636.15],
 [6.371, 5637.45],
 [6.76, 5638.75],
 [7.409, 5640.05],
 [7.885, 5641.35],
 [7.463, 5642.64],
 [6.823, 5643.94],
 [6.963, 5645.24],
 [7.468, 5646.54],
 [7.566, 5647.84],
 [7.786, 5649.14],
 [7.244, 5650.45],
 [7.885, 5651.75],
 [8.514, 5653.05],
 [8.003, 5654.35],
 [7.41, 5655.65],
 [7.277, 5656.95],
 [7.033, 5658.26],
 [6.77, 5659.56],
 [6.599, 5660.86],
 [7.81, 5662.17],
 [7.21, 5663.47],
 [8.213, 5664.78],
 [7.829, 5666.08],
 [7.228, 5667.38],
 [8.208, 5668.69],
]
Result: 1.2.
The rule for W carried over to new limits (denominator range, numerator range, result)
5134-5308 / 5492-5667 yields 1.66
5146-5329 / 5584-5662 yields 1.60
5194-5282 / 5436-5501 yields 1.42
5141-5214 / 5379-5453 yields 1.92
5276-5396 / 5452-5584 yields 1.17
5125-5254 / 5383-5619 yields 1.72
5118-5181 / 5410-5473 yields 1.90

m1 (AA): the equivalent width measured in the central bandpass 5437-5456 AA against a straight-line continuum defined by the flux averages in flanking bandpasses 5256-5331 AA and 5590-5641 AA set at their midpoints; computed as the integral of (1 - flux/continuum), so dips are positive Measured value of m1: -2.1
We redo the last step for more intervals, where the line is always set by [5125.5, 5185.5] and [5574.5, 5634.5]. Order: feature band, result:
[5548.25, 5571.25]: -2.7 AA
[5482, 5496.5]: -2.4 AA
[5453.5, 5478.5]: -1.6 AA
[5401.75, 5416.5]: -1.2 AA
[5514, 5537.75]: -2.9 AA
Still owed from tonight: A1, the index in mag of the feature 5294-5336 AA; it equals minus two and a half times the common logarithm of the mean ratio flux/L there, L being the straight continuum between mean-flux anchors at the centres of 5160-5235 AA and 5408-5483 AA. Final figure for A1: -0.15 mag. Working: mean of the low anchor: 4.3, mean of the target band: 6.23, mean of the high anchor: 6.74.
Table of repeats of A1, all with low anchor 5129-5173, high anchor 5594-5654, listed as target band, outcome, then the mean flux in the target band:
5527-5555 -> -0.11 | 7.54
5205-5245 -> -0.13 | 5.28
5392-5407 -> -0.07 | 6.24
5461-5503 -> -0.09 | 6.96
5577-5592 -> 0.02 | 6.97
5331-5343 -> -0.16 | 6.29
